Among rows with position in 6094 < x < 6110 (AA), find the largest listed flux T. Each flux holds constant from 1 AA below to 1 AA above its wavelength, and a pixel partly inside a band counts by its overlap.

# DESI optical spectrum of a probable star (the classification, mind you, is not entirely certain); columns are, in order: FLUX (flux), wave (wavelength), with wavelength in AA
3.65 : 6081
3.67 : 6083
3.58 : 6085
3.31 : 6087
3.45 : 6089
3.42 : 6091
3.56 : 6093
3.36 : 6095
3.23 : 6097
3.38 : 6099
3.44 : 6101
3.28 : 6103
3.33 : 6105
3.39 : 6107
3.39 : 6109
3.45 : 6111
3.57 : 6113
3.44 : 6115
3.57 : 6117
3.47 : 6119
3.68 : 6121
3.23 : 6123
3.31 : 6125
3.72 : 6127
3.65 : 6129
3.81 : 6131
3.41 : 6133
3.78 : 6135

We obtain 3.44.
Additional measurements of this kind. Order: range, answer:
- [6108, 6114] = 3.57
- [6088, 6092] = 3.45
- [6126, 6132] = 3.81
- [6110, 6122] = 3.68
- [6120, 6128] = 3.72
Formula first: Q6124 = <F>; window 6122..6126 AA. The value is 3.27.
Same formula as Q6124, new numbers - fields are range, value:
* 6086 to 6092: 3.39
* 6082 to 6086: 3.62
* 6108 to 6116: 3.46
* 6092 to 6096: 3.46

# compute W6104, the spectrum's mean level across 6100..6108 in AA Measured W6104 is 3.36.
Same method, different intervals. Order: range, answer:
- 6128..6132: 3.73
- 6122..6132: 3.54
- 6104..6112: 3.39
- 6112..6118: 3.53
